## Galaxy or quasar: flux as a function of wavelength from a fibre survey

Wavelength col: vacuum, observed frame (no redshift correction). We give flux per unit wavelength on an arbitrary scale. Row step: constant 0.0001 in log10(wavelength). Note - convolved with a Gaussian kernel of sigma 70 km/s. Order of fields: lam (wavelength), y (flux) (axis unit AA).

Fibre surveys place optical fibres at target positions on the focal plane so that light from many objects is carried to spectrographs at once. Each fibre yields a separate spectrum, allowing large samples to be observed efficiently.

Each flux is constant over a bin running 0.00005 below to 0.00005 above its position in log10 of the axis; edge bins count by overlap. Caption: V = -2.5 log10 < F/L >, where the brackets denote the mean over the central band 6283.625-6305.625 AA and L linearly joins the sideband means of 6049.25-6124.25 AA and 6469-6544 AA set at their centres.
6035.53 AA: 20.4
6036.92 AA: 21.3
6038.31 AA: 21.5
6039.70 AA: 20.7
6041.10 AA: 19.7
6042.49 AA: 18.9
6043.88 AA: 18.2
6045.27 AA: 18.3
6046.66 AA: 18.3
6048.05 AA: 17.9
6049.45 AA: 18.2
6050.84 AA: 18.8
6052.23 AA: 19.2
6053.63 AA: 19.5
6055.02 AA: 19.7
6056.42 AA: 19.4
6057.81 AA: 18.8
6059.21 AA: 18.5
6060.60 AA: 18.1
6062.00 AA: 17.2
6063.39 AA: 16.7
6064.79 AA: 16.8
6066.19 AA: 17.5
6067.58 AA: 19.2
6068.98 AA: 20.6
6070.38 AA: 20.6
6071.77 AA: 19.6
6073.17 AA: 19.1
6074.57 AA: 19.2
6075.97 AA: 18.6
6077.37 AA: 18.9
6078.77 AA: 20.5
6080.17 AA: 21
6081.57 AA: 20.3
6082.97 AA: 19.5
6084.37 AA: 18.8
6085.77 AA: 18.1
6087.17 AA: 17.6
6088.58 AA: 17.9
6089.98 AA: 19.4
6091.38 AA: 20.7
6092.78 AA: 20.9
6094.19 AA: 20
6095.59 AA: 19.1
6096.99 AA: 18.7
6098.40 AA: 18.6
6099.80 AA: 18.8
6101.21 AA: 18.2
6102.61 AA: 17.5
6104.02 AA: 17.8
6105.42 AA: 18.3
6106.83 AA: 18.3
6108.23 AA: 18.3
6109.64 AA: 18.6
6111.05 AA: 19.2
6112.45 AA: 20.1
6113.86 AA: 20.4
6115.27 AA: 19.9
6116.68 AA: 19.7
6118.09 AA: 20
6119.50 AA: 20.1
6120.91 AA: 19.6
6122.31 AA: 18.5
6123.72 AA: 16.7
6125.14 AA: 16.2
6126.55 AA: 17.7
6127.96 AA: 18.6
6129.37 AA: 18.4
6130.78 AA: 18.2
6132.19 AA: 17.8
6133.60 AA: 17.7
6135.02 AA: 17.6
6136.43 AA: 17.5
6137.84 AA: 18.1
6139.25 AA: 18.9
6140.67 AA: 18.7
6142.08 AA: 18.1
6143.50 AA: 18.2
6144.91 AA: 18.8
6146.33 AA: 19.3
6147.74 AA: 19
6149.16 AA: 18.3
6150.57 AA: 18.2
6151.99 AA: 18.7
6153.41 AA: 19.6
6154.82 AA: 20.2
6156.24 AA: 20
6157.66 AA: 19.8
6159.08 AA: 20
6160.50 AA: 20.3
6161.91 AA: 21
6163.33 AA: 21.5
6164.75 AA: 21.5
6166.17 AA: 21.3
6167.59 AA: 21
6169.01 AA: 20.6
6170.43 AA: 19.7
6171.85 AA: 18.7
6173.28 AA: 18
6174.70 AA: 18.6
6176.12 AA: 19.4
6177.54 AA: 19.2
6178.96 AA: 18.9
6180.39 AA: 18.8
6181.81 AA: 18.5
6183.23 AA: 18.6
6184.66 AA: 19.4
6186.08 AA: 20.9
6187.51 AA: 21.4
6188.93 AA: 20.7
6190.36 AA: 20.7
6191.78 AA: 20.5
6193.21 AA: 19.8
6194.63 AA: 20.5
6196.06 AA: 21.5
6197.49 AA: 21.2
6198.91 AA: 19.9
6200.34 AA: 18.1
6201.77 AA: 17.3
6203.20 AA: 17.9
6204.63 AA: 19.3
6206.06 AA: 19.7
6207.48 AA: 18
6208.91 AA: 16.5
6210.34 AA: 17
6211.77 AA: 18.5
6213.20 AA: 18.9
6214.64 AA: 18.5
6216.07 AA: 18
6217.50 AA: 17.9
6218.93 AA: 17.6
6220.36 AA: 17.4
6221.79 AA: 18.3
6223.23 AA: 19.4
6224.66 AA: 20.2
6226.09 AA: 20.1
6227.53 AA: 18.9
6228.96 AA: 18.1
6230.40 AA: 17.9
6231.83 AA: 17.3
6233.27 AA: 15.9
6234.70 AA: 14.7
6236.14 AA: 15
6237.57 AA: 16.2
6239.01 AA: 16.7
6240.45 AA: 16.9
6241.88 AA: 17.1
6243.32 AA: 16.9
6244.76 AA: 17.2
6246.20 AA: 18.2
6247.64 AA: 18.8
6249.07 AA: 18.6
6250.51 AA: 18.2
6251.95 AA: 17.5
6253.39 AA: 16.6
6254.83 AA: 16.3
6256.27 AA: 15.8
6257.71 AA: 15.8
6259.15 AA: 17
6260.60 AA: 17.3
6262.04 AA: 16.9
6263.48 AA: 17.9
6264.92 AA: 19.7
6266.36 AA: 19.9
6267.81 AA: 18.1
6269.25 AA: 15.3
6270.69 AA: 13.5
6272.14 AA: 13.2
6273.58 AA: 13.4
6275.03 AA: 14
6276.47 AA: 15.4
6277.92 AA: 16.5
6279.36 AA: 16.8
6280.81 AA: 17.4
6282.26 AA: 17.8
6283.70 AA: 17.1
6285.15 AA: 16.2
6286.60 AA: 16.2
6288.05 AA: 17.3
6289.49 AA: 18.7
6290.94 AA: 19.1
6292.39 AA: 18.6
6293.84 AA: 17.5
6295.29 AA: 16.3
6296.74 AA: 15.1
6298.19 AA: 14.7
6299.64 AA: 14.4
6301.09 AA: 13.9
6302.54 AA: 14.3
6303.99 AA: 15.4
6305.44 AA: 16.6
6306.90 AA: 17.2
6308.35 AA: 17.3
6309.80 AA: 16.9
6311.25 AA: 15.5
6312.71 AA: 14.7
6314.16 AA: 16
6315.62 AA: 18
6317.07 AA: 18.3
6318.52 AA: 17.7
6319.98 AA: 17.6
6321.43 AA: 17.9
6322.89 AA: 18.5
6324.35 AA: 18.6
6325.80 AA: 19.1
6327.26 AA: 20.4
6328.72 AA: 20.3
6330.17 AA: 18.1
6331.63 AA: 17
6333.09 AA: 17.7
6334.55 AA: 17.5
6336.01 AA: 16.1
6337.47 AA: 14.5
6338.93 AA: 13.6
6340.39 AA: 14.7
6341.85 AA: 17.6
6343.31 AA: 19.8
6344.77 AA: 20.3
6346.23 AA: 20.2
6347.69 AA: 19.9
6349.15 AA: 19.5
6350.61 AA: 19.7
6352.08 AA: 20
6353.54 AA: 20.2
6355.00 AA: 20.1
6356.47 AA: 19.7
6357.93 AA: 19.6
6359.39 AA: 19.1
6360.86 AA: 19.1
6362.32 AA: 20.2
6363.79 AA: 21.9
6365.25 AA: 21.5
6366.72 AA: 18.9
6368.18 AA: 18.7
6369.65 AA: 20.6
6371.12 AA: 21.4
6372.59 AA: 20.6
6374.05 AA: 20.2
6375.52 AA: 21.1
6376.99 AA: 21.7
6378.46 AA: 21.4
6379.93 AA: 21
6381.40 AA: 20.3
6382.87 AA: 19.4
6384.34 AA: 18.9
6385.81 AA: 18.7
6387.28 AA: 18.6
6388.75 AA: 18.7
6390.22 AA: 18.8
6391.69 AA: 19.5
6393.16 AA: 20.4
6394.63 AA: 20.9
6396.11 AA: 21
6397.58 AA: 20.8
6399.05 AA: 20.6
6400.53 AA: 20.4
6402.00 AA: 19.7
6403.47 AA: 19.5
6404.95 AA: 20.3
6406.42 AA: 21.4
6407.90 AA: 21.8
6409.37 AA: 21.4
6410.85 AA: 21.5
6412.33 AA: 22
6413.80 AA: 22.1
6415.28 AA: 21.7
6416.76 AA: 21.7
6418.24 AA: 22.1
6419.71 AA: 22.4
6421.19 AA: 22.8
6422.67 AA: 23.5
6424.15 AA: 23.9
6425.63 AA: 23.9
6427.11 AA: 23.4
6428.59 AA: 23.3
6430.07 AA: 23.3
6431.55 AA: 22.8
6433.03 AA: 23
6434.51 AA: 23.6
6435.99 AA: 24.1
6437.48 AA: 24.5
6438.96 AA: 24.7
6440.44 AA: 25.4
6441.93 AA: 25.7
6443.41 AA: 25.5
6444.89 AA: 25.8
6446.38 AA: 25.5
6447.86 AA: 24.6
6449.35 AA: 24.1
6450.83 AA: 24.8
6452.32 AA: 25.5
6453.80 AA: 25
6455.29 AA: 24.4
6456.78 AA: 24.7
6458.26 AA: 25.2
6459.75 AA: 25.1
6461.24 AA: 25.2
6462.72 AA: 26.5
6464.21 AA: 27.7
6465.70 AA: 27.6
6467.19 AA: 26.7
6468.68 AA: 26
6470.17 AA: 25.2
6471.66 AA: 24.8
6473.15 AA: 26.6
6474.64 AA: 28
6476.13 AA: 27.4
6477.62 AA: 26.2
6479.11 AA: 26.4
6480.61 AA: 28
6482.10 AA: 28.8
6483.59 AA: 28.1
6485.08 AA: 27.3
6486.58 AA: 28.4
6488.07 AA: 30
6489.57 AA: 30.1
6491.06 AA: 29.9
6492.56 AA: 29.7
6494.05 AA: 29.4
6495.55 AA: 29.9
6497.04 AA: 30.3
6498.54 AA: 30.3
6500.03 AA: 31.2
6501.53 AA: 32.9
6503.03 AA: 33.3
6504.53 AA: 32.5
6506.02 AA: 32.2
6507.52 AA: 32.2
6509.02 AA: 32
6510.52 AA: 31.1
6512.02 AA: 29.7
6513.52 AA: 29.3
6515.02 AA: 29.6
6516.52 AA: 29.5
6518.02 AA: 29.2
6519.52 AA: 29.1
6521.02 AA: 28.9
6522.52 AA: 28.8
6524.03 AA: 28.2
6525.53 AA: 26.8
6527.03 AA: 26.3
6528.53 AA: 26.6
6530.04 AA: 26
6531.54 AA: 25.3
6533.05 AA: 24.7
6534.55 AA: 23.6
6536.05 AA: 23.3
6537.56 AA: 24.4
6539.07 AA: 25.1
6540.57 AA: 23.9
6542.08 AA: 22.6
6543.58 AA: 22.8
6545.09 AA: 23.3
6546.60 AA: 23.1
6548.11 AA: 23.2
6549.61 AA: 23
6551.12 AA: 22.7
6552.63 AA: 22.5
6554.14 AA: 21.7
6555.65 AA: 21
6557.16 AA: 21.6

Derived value 0.397 mag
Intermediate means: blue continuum 19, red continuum 28.1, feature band 16.3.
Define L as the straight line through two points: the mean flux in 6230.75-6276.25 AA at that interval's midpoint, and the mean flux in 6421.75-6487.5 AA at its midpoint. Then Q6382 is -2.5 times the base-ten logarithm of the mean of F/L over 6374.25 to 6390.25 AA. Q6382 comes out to 0.12 mag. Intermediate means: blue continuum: 16.6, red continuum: 25.5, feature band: 19.9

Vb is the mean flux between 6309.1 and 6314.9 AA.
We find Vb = 15.8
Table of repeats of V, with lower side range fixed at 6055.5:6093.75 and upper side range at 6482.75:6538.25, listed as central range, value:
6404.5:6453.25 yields 0.16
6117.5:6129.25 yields 0.10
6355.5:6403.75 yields 0.28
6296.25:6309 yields 0.49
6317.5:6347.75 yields 0.36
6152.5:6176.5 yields 0.05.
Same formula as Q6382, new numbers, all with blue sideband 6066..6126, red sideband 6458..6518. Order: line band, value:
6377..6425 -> 0.266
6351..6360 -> 0.276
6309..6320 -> 0.410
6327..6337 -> 0.357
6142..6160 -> 0.073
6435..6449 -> 0.109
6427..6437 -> 0.173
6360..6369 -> 0.272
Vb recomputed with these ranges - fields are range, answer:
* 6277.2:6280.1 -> 16.7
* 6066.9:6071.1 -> 20.1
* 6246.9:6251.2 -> 18.6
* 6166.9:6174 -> 19.6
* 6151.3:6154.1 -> 19.1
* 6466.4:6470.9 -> 26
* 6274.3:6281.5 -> 16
